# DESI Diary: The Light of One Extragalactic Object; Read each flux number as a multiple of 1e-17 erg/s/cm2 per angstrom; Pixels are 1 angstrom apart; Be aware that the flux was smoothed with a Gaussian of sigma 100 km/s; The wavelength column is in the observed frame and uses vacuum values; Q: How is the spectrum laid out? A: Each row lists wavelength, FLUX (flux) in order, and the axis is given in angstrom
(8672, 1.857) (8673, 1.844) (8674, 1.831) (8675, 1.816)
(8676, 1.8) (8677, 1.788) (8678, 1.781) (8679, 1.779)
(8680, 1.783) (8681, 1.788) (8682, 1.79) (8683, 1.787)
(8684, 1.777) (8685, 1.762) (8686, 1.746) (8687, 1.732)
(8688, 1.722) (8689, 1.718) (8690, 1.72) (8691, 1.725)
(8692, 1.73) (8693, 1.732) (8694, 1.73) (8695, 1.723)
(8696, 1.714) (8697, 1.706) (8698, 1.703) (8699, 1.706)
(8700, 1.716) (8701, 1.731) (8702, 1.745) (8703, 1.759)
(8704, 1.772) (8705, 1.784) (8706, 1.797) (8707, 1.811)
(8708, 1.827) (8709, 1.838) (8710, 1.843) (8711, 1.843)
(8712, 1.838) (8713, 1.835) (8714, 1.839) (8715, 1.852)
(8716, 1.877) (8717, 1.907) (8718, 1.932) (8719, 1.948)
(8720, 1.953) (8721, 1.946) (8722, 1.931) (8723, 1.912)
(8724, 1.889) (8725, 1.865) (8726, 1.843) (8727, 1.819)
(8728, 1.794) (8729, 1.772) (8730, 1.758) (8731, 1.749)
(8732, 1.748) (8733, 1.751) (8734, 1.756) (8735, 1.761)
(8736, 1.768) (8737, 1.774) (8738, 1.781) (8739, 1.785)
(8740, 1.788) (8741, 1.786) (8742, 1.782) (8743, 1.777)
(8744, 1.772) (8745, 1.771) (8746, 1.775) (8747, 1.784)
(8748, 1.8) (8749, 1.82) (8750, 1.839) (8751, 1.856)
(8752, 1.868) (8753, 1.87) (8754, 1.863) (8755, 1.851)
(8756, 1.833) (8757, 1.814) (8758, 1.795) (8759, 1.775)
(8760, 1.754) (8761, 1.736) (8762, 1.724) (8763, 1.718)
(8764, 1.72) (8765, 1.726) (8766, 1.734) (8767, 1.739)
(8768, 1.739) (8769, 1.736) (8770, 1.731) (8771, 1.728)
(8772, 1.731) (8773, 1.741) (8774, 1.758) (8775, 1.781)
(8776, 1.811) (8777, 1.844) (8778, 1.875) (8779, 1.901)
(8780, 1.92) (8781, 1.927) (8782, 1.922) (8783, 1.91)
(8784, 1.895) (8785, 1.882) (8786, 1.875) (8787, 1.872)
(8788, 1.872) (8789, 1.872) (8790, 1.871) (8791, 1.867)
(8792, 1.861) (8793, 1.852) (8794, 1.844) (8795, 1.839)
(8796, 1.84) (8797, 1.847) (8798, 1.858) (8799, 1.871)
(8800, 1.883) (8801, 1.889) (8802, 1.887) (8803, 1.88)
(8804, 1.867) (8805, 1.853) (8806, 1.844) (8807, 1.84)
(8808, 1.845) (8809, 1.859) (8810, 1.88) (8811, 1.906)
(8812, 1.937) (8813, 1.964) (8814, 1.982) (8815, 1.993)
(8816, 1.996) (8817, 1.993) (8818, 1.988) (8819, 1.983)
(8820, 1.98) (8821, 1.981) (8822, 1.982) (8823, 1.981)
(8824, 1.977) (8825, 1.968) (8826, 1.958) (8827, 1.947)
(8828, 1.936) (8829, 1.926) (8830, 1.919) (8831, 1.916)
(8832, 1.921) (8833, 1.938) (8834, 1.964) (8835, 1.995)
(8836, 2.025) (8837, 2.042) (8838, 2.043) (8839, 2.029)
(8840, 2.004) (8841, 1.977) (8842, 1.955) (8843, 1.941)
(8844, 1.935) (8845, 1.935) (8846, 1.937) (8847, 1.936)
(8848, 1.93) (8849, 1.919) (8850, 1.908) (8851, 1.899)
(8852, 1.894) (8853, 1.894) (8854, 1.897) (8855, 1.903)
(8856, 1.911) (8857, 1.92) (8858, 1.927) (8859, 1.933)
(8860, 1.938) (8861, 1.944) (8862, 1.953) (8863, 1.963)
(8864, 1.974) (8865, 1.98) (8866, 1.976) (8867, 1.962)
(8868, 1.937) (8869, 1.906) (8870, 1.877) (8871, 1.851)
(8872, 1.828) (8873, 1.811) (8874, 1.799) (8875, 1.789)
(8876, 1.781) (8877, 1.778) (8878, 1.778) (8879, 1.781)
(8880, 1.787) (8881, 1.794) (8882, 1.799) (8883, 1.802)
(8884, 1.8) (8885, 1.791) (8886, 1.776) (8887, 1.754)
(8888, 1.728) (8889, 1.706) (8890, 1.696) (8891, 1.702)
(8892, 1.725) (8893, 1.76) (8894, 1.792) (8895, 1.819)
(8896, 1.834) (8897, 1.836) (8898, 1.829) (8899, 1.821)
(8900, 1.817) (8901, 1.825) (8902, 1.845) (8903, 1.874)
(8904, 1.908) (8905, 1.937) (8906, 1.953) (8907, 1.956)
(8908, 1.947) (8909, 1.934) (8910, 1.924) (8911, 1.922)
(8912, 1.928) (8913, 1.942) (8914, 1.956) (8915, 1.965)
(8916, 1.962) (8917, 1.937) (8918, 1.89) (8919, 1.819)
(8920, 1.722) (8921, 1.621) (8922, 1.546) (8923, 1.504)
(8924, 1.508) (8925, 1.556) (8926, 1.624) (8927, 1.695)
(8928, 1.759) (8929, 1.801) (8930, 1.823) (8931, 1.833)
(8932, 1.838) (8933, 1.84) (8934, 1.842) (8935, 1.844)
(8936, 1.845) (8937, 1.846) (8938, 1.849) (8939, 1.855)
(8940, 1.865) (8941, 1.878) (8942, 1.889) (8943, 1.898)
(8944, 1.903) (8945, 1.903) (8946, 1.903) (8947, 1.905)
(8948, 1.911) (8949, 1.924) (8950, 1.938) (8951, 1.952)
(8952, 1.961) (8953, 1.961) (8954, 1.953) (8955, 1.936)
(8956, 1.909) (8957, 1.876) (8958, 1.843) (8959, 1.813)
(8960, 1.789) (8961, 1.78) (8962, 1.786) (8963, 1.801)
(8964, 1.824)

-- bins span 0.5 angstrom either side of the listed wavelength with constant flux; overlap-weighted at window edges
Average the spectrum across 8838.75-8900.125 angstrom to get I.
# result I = 1.86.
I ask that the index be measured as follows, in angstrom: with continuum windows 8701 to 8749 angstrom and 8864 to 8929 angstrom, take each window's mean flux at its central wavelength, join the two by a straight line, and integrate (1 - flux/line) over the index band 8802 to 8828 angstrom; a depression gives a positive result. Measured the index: -1.7 angstrom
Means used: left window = 1.82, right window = 1.82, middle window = 1.93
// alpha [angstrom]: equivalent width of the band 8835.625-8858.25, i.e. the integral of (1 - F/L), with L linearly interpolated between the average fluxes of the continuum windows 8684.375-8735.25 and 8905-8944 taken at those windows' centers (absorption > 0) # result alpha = -1.6 angstrom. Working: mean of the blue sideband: 1.8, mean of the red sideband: 1.83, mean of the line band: 1.95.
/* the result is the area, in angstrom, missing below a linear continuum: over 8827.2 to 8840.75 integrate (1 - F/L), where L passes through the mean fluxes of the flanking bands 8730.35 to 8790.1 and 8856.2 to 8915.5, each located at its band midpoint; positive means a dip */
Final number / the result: -1.0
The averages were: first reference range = 1.8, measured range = 1.97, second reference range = 1.86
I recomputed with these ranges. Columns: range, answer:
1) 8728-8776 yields 1.78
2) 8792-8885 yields 1.91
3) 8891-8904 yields 1.81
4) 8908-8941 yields 1.81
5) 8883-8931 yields 1.8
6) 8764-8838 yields 1.89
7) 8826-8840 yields 1.97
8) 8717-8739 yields 1.83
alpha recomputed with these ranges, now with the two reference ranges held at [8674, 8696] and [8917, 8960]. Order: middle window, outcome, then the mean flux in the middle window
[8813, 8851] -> -3.56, 1.97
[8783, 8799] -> -0.70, 1.86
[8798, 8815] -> -0.94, 1.89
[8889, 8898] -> 0.21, 1.77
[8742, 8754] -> -0.25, 1.81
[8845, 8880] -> -1.72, 1.89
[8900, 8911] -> -0.55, 1.91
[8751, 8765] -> -0.12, 1.79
